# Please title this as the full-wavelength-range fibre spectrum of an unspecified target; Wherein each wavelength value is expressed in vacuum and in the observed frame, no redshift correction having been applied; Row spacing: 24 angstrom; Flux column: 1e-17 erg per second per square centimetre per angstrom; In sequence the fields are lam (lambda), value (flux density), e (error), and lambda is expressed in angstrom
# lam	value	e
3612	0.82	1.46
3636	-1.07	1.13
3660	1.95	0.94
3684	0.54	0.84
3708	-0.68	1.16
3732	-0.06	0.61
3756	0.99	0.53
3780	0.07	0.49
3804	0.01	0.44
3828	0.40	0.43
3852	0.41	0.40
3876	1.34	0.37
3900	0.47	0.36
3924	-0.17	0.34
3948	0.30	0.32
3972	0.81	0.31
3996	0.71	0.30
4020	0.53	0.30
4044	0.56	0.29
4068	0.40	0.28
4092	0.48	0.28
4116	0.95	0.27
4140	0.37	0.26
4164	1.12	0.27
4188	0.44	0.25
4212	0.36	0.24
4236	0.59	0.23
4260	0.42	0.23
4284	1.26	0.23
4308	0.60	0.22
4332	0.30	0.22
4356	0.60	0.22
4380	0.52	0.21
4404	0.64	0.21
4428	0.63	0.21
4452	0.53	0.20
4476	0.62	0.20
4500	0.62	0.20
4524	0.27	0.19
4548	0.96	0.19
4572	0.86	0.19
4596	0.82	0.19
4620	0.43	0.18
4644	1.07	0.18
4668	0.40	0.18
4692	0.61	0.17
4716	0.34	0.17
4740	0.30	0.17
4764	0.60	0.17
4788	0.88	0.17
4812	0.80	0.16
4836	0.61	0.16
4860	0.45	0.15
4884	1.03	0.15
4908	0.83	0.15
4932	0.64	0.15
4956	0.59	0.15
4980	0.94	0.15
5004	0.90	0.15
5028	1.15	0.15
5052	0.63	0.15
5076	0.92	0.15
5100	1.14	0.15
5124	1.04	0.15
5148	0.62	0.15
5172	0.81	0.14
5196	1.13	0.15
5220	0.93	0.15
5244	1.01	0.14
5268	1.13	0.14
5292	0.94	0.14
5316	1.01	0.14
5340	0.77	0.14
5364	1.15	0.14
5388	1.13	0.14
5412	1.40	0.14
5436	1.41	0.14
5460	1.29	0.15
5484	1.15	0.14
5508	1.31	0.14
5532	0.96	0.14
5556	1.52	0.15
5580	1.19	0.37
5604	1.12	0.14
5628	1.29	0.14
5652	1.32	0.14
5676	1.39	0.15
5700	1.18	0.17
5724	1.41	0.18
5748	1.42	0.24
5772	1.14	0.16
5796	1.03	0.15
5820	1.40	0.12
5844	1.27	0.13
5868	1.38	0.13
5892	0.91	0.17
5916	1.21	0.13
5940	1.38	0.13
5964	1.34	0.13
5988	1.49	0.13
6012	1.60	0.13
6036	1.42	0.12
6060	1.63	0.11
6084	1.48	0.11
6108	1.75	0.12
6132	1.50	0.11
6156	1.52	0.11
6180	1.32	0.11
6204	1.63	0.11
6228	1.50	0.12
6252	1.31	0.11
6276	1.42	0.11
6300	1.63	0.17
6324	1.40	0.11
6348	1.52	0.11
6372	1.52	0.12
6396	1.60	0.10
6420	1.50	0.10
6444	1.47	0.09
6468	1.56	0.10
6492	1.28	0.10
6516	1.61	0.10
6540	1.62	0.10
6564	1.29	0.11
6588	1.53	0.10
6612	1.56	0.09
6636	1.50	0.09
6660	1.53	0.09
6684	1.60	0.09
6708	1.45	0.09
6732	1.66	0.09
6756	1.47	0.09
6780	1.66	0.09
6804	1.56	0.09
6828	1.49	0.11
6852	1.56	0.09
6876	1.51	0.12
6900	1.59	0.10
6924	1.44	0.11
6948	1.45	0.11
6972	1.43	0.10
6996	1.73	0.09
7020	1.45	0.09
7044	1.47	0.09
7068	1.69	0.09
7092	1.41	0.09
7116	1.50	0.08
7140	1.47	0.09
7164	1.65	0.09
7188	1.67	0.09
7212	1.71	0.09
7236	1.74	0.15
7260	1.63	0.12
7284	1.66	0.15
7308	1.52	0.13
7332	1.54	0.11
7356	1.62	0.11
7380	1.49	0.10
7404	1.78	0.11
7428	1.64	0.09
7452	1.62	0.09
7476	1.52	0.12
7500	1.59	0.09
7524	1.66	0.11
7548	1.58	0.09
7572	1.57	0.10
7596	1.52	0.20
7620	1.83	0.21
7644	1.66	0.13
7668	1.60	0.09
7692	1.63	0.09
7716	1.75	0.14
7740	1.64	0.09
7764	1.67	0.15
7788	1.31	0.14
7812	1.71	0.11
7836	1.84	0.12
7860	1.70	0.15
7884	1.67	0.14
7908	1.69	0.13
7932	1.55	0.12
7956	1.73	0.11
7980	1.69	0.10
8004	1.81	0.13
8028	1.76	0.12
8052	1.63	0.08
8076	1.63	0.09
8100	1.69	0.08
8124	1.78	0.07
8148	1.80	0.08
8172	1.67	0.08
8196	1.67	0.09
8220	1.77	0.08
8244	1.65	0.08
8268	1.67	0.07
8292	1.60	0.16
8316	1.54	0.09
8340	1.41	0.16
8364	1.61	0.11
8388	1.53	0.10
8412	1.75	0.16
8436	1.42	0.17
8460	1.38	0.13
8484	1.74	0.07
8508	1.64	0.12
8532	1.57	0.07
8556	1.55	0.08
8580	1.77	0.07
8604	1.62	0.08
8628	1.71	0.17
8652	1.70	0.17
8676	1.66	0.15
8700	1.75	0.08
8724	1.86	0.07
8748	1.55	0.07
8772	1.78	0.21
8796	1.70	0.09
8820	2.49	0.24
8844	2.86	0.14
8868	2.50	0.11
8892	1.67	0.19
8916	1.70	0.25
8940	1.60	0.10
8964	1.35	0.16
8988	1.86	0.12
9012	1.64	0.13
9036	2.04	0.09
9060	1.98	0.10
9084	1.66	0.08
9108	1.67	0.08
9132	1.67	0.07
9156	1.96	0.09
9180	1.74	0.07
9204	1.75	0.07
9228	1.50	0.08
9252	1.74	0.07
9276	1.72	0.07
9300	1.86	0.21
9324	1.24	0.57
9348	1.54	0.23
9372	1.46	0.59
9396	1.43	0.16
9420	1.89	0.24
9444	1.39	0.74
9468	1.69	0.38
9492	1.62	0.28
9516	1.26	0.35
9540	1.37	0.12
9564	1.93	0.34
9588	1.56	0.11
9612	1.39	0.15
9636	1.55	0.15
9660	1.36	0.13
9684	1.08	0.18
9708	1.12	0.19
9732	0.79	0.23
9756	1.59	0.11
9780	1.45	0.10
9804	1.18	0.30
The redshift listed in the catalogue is 0.345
